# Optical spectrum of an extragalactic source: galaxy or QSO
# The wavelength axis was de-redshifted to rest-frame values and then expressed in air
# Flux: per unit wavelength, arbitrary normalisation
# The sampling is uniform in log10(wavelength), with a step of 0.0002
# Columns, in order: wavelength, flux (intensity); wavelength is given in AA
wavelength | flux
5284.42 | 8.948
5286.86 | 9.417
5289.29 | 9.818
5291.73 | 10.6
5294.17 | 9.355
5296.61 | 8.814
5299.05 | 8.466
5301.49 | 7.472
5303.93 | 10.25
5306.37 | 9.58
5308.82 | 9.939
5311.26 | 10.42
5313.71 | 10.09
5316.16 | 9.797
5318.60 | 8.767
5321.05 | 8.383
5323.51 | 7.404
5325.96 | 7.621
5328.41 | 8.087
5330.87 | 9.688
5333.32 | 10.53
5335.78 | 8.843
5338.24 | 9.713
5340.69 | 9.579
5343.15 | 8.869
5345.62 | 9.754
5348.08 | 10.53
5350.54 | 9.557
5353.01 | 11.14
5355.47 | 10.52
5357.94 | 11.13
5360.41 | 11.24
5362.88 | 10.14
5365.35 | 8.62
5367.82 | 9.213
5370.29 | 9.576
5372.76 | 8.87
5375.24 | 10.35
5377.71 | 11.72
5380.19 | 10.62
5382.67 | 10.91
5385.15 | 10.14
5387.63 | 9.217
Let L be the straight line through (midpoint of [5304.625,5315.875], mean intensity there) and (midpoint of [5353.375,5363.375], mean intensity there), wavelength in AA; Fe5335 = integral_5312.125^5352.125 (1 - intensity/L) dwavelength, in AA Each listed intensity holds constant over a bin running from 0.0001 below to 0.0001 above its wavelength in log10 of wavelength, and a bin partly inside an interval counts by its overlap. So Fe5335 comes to 4.4 AA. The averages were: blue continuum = 10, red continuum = 10.8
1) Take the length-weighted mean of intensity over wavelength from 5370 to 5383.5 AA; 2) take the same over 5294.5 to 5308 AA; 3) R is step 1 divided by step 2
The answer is 1.2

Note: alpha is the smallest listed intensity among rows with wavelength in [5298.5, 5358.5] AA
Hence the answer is 7.404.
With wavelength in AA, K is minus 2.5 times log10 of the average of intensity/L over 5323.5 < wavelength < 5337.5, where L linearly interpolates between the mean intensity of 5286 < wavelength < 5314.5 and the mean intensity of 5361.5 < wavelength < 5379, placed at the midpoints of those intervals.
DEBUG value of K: 0.09 mag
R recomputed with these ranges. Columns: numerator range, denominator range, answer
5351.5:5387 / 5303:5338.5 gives 1.11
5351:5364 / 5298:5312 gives 1.15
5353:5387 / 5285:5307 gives 1.10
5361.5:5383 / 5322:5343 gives 1.12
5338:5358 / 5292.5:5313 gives 1.08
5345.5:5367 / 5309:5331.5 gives 1.15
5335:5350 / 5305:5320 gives 0.98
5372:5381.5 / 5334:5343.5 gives 1.12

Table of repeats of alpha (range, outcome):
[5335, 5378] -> 8.62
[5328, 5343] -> 8.087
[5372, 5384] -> 8.87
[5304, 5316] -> 9.58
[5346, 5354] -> 9.557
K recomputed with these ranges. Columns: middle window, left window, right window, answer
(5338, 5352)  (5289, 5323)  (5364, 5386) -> 0.00 mag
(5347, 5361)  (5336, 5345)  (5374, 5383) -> -0.08 mag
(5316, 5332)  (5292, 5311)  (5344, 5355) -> 0.15 mag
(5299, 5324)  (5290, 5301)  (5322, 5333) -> -0.05 mag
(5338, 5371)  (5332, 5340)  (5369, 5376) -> -0.04 mag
